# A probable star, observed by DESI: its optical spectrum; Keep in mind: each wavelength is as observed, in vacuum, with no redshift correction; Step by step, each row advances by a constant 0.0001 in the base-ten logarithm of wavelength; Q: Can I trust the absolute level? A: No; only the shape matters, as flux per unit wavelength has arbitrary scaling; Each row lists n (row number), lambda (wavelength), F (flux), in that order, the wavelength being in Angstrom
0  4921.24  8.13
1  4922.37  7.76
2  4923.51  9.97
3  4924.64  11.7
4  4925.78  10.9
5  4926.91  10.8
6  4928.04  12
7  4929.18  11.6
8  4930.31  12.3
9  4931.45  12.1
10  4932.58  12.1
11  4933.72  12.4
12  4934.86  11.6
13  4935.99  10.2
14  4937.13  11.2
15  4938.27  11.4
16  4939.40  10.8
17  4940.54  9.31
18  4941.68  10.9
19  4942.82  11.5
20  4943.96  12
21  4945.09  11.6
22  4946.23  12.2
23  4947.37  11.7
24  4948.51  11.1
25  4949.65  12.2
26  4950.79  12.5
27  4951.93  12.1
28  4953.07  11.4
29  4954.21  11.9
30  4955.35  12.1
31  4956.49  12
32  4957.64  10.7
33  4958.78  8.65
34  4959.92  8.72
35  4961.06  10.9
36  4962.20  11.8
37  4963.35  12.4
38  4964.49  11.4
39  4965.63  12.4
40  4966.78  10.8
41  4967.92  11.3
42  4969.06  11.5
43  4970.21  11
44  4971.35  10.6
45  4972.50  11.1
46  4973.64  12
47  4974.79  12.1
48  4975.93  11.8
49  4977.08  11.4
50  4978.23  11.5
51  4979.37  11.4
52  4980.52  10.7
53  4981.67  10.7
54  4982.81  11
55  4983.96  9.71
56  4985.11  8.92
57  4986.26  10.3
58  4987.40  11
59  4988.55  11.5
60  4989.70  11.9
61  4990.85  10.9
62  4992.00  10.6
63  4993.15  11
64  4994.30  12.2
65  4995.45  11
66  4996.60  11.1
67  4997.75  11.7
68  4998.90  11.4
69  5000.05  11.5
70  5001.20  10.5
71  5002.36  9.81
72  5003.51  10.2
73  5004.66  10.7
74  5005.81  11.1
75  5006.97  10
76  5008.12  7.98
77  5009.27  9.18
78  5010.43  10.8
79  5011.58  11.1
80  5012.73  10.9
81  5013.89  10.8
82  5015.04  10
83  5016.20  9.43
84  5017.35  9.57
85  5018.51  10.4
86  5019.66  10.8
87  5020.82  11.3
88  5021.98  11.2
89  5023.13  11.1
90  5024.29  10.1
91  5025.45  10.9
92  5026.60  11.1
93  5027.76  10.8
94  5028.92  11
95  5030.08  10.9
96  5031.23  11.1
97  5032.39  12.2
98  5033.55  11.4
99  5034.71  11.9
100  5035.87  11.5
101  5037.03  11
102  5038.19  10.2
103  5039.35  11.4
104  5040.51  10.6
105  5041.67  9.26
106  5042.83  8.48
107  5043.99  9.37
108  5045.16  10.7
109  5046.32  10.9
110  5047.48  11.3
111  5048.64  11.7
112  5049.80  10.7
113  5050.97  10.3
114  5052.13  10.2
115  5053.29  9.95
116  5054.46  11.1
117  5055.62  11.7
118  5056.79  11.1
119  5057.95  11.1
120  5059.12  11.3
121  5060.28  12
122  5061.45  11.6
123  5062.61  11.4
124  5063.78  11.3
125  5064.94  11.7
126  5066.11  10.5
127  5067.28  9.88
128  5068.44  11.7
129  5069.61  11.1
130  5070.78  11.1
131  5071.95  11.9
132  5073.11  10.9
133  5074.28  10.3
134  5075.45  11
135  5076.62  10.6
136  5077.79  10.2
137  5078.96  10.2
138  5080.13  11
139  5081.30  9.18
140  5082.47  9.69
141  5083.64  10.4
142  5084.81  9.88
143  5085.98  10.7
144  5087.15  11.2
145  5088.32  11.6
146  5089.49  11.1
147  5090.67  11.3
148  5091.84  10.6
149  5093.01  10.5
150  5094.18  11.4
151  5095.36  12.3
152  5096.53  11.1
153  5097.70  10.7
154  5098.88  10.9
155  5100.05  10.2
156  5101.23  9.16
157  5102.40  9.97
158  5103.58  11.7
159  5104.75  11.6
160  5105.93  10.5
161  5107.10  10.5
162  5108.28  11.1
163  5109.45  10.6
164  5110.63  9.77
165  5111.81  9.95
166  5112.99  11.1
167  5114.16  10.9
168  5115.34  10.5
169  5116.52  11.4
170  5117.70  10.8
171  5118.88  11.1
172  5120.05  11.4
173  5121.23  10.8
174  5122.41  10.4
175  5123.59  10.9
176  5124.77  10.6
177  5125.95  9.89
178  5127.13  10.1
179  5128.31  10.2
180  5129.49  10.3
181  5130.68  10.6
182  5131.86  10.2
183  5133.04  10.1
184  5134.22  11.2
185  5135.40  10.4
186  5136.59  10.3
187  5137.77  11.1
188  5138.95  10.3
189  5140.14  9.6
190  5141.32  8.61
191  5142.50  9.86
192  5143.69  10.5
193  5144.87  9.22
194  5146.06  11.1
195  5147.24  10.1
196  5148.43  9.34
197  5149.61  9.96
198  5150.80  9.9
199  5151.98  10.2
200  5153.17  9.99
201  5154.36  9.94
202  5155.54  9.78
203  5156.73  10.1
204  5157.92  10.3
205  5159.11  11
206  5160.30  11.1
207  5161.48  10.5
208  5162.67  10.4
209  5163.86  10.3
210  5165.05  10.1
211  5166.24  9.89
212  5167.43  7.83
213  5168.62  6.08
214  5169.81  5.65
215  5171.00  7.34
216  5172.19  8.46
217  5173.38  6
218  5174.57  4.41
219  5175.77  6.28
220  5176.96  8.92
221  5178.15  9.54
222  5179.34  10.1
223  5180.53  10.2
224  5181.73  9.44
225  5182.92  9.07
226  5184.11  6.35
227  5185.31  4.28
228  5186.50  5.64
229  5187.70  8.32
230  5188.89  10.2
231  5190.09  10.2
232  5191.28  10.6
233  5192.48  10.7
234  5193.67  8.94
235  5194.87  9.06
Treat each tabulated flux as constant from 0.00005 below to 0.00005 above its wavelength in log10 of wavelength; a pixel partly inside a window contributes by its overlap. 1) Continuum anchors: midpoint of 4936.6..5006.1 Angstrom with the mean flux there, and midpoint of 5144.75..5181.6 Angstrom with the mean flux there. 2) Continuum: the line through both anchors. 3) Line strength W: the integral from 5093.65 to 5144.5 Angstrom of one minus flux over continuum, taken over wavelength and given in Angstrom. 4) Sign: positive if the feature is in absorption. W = -4.97 Angstrom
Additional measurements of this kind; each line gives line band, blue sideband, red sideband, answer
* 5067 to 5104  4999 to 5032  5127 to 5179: -2.7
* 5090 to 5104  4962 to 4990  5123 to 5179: -1.1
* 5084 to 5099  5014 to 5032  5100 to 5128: -0.5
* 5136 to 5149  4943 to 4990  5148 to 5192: -1.2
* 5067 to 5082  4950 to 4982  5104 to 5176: -0.4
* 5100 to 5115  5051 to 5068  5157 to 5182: -0.8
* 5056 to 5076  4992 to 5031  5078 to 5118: -0.9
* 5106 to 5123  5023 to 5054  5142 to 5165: -0.6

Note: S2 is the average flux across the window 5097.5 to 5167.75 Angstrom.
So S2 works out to 10.4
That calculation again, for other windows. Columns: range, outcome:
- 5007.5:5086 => 10.7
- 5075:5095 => 10.6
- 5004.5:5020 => 10.2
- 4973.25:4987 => 10.9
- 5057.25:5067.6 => 11.2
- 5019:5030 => 10.9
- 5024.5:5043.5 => 10.8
